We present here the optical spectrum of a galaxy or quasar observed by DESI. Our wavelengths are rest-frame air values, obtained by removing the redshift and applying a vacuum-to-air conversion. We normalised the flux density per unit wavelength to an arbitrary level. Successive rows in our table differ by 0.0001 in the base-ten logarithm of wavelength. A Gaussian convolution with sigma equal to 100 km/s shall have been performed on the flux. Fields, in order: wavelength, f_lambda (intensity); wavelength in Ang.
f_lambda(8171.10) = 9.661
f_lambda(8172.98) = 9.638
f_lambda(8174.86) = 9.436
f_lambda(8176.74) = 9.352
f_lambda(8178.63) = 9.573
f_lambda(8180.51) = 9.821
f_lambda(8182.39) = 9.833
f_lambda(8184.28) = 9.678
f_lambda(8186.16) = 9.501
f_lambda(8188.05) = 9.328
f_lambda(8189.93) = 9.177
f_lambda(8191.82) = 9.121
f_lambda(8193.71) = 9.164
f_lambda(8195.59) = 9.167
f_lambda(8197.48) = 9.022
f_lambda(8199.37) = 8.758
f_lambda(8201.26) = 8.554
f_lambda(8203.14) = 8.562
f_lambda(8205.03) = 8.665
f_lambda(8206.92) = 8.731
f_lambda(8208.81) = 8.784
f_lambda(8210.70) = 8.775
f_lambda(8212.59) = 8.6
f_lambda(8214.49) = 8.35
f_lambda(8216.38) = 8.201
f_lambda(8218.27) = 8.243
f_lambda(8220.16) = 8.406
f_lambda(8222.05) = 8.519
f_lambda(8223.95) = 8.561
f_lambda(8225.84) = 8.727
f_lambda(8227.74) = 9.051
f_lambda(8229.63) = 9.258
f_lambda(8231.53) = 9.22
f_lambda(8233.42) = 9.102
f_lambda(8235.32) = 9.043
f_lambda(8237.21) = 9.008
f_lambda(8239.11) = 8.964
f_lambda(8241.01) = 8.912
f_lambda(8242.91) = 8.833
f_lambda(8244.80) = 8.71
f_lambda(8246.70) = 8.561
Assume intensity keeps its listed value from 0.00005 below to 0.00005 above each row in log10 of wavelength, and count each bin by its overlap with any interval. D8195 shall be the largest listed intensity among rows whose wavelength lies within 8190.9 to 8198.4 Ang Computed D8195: 9.167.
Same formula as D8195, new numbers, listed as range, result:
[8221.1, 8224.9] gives 8.561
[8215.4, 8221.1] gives 8.406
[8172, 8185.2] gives 9.833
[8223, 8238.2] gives 9.258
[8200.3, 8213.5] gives 8.784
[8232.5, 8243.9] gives 9.102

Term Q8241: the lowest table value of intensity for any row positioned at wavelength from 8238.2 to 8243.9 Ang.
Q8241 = 8.833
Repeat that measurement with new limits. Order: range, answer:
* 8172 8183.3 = 9.352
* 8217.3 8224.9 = 8.243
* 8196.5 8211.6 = 8.554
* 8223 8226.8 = 8.561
